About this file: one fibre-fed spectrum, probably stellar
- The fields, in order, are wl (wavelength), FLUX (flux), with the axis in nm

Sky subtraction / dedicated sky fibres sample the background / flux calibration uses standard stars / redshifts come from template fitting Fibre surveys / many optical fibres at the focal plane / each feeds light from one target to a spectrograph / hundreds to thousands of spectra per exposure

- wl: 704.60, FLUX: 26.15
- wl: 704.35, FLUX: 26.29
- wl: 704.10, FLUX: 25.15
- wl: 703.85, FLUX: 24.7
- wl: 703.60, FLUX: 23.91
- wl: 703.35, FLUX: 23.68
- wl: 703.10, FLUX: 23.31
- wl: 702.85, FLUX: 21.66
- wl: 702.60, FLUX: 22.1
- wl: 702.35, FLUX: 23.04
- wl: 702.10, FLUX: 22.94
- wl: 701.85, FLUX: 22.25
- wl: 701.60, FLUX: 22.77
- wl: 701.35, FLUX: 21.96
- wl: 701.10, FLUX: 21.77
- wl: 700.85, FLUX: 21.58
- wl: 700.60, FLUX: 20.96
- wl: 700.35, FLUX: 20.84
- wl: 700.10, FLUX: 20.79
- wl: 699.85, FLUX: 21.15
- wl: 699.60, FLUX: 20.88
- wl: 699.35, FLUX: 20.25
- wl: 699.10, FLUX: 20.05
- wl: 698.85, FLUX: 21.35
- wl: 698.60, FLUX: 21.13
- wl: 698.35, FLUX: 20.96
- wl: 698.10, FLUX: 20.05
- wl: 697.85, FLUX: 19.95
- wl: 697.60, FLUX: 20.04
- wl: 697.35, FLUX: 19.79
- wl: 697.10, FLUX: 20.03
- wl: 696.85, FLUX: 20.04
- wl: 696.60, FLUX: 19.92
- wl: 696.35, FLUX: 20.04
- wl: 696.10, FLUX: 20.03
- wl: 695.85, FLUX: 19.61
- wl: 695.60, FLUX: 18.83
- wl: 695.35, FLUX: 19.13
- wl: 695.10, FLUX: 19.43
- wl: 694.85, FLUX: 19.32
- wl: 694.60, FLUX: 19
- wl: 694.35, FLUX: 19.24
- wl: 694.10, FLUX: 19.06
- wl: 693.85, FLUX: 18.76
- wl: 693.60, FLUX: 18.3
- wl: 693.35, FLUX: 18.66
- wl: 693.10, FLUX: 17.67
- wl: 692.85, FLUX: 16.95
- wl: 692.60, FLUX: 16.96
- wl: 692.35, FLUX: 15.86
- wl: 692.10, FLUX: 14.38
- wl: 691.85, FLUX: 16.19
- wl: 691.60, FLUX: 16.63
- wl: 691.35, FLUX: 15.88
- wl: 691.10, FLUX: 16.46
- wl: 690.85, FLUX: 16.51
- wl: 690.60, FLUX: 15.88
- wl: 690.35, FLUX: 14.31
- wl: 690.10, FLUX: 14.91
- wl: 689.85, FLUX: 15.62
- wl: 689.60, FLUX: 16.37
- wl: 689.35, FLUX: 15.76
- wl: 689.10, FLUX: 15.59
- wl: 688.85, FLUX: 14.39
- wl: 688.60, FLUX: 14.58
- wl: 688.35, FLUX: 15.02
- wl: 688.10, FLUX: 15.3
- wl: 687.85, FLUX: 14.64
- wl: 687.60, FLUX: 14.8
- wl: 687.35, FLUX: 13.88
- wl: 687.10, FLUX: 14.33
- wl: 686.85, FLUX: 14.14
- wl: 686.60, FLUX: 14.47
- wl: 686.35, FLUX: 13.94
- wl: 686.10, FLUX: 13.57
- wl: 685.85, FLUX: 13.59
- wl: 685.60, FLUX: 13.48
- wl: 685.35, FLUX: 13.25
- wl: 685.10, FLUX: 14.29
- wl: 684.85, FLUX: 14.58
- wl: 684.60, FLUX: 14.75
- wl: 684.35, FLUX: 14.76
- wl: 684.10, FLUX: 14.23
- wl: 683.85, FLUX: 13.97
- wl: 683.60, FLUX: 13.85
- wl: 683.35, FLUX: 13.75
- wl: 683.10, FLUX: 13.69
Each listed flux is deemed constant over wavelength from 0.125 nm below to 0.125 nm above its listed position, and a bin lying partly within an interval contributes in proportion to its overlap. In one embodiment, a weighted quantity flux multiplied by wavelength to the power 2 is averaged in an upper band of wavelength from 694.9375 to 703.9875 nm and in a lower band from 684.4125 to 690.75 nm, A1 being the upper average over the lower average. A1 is 1.50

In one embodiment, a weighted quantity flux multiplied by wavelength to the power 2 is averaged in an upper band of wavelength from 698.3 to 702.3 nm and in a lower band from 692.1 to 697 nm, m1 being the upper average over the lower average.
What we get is 1.16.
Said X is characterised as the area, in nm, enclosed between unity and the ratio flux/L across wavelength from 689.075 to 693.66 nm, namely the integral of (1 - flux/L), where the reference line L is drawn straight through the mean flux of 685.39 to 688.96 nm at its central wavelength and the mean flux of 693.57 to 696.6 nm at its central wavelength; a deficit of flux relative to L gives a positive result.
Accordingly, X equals 0.18 nm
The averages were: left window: 14.3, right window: 19.3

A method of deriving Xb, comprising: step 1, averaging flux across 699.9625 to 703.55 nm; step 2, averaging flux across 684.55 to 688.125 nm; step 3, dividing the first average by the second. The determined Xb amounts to 1.6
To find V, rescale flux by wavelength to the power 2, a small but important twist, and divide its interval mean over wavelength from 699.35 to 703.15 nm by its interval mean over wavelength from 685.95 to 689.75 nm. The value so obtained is 1.5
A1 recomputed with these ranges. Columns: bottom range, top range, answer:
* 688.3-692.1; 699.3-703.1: 1.44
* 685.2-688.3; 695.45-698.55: 1.45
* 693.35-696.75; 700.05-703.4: 1.17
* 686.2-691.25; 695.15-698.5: 1.35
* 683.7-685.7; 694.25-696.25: 1.41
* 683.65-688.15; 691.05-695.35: 1.27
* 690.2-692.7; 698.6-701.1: 1.35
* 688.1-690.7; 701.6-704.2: 1.58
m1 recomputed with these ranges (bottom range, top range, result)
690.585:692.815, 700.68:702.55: 1.42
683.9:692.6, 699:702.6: 1.50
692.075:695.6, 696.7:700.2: 1.14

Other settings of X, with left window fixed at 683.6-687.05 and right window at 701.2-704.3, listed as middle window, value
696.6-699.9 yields 0.07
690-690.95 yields 0.08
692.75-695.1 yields 0.00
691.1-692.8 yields 0.14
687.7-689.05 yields 0.07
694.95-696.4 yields 0.00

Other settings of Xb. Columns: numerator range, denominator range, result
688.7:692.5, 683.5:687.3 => 1.11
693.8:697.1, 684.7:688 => 1.38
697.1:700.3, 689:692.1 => 1.30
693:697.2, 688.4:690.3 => 1.26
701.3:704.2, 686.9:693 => 1.50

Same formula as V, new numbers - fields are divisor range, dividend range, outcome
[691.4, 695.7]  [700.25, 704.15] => 1.30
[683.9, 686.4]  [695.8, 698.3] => 1.47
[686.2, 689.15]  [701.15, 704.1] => 1.65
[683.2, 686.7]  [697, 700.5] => 1.52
